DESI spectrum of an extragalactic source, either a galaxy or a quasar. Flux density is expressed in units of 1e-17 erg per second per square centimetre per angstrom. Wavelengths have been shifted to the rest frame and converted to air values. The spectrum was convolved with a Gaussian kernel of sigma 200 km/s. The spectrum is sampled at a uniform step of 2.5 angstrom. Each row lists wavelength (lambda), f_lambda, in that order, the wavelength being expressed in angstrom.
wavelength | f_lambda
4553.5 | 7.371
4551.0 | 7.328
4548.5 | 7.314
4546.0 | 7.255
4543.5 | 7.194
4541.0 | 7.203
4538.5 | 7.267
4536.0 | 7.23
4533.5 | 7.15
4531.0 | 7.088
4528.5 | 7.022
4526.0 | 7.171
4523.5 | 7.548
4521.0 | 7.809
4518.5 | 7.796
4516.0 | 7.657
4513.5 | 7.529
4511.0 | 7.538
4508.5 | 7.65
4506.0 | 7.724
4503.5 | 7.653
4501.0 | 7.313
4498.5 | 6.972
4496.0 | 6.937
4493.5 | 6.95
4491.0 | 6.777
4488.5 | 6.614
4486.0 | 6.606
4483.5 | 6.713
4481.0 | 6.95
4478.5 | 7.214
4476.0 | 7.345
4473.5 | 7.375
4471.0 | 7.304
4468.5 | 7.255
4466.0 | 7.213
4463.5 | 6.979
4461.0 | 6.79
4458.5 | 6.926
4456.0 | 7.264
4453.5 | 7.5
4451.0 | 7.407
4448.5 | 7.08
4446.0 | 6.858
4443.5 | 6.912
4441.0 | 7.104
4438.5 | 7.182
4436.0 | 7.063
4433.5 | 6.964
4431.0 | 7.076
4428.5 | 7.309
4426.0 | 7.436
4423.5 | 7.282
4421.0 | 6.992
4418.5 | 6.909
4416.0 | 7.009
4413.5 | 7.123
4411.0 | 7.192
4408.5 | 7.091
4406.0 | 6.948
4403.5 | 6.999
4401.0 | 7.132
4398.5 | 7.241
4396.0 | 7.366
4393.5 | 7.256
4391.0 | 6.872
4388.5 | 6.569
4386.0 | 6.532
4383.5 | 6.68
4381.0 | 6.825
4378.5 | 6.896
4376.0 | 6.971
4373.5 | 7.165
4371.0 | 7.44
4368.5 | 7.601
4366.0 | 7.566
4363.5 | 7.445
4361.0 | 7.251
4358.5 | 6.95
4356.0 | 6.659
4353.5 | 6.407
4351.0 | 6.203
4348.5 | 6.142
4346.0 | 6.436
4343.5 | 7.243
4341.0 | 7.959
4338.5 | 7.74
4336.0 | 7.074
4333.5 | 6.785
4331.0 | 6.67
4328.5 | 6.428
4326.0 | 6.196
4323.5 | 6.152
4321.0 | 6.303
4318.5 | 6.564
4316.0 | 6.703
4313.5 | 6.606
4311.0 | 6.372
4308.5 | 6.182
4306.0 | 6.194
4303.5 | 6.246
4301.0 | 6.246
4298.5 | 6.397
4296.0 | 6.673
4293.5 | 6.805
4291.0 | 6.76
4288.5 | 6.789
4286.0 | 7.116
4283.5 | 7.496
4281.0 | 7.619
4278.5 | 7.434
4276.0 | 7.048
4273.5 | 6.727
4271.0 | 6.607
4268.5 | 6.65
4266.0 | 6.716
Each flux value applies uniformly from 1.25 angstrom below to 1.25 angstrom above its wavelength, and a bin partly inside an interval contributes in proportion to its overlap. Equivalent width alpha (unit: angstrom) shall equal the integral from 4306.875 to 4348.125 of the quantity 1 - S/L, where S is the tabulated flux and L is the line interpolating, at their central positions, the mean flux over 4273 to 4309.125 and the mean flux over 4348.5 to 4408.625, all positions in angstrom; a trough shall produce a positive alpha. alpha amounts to 1.1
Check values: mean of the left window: 6.79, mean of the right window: 6.98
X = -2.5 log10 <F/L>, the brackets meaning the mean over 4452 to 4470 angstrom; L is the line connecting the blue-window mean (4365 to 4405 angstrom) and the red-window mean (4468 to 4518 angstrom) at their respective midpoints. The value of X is 0.00 mag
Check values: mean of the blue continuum 7.07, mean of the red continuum 7.21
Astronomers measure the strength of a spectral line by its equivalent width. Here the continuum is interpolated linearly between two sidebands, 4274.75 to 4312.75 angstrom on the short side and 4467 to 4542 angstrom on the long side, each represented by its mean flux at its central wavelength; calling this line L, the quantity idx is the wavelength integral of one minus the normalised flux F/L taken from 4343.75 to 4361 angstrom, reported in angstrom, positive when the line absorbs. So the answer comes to 0.8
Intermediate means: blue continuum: 6.76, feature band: 6.57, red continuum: 7.25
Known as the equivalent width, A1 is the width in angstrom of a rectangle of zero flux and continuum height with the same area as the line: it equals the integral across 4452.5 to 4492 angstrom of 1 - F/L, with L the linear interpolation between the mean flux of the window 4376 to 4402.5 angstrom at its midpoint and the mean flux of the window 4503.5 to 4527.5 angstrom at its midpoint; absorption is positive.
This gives 1.7 angstrom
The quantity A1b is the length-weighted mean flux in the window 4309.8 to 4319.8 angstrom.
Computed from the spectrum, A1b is 6.56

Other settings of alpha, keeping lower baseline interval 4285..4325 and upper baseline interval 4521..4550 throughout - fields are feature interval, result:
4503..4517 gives -0.9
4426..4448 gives -0.5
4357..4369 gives -1.2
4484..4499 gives 0.7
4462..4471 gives -0.2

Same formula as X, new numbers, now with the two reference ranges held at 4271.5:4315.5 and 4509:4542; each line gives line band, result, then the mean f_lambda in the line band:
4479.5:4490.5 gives 0.08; 6.74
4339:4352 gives 0.00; 6.86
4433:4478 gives 0.01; 7.14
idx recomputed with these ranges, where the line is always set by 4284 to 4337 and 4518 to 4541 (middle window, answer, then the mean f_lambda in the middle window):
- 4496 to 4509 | -0.32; 7.4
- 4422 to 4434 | -0.45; 7.22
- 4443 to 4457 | -0.28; 7.18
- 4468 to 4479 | -0.29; 7.31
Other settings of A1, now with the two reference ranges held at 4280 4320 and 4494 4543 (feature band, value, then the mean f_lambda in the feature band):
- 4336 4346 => -0.9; 7.42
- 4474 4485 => 0.3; 7.07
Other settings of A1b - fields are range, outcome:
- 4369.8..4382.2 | 7.06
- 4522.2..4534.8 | 7.2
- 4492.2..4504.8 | 7.17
